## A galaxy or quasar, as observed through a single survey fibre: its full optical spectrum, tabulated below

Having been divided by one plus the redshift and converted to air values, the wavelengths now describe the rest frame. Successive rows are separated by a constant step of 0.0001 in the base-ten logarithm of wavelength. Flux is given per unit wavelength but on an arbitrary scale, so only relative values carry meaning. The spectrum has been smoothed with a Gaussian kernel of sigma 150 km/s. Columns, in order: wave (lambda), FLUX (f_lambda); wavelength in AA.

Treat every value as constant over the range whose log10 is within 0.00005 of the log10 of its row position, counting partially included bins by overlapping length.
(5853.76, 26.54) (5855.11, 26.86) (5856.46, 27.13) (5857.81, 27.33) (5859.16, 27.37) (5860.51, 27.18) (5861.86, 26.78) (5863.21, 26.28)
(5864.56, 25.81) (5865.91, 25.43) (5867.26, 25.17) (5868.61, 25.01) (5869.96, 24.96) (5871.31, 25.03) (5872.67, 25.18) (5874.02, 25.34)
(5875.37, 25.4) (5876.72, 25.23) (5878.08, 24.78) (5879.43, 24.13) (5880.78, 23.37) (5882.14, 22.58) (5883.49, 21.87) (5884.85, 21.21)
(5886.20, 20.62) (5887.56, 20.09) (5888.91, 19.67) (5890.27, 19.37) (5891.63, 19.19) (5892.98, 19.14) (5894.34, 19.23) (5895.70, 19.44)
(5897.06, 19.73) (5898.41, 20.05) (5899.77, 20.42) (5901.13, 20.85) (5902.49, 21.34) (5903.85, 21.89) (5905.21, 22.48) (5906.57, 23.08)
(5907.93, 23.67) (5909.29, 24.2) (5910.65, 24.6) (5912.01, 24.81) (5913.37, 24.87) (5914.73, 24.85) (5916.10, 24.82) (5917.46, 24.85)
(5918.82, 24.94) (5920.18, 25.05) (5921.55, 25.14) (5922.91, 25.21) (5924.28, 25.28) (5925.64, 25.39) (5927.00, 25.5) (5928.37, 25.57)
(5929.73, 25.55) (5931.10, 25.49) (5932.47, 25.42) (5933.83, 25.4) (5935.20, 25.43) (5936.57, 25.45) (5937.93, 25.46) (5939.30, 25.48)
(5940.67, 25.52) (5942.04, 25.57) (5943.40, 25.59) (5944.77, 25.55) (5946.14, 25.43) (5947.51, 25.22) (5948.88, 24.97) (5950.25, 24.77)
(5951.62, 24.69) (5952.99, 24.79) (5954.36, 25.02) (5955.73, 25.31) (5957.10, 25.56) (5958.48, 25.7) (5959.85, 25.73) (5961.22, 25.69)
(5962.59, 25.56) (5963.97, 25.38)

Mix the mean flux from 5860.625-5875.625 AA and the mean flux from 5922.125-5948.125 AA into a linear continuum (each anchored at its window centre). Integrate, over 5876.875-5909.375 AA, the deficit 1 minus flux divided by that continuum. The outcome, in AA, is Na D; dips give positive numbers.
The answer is 5.3 AA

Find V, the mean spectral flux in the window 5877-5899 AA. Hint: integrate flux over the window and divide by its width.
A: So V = 21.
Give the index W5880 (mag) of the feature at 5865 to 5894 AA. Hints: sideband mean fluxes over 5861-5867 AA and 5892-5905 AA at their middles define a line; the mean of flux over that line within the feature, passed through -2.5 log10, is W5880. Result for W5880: 0.03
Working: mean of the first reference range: 26.1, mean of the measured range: 23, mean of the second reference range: 20.3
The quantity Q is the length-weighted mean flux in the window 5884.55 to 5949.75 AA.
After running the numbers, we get 23.5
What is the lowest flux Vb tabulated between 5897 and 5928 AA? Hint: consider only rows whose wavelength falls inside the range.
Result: 19.73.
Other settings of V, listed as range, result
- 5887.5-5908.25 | 20.6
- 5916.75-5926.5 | 25.1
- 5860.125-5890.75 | 23.9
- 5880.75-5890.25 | 21.1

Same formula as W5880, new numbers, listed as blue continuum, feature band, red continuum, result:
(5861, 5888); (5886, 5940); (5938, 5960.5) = 0.07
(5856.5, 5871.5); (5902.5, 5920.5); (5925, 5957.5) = 0.07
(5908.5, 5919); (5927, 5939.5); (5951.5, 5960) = -0.02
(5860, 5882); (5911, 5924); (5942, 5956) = 0.01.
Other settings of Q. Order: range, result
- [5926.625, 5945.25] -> 25.5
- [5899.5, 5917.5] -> 23.3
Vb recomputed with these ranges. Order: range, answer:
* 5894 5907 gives 19.23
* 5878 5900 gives 19.14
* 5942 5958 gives 24.69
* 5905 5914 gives 22.48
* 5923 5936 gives 25.28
